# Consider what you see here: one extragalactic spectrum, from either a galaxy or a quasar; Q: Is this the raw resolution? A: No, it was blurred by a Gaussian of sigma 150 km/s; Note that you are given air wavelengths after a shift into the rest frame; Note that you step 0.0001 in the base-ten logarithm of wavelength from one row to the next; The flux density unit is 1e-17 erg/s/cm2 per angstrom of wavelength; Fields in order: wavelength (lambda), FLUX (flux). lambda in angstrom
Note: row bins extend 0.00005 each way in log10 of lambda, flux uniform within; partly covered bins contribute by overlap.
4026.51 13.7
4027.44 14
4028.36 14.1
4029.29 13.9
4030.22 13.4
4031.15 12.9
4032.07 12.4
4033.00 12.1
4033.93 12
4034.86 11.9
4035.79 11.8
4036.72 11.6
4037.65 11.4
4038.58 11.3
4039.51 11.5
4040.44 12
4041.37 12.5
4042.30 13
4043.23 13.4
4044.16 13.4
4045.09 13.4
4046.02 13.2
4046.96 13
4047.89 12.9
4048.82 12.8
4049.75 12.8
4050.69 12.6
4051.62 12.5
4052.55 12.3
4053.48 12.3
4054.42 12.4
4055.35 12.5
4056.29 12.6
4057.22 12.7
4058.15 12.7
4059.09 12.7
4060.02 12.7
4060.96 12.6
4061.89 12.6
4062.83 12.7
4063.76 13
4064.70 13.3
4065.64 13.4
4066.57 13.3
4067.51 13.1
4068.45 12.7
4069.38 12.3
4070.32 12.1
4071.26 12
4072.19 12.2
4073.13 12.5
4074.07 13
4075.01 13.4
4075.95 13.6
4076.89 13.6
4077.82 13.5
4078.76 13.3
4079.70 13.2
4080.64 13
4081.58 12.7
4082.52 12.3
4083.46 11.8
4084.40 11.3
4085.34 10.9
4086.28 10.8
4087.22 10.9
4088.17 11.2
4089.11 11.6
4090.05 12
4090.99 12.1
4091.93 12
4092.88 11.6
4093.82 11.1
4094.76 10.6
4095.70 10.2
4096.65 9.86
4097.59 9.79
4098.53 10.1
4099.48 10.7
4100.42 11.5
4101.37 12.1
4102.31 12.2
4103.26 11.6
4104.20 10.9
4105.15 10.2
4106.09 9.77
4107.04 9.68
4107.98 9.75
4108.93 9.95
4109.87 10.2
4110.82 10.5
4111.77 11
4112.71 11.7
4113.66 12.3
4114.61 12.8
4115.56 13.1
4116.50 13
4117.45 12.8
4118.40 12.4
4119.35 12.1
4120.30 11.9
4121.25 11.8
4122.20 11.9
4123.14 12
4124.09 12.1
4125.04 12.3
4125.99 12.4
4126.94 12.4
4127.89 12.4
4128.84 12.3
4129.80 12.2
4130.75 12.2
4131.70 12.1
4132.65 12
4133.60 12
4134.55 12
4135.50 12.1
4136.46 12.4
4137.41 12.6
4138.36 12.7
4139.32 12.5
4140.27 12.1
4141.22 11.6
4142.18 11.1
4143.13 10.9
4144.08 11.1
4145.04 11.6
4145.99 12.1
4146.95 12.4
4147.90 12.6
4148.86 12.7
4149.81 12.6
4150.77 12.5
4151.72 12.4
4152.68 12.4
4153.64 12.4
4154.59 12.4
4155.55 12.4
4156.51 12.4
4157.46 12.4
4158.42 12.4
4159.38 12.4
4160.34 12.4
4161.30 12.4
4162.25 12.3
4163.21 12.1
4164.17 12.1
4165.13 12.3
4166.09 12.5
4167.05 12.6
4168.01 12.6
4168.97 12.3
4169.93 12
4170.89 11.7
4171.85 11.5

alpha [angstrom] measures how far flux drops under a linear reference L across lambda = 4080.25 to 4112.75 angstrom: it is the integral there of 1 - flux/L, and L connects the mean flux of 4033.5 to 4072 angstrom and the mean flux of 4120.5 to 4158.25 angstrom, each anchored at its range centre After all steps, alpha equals 3.43 angstrom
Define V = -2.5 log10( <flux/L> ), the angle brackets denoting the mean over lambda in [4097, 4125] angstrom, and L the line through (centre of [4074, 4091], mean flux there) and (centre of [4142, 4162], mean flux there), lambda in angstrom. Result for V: 0.08 mag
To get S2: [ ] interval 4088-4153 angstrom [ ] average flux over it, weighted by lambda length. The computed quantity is 11.7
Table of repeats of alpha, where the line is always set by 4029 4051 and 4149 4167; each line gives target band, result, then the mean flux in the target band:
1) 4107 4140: 1.2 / 12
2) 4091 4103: 1.4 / 11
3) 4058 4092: 0.0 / 12.5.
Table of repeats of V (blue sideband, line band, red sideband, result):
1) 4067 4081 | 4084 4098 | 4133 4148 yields 0.147 mag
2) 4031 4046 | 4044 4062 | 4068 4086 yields -0.027 mag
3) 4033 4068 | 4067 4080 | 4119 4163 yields -0.035 mag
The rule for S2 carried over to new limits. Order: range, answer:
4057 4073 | 12.7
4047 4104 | 12.2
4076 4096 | 11.9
